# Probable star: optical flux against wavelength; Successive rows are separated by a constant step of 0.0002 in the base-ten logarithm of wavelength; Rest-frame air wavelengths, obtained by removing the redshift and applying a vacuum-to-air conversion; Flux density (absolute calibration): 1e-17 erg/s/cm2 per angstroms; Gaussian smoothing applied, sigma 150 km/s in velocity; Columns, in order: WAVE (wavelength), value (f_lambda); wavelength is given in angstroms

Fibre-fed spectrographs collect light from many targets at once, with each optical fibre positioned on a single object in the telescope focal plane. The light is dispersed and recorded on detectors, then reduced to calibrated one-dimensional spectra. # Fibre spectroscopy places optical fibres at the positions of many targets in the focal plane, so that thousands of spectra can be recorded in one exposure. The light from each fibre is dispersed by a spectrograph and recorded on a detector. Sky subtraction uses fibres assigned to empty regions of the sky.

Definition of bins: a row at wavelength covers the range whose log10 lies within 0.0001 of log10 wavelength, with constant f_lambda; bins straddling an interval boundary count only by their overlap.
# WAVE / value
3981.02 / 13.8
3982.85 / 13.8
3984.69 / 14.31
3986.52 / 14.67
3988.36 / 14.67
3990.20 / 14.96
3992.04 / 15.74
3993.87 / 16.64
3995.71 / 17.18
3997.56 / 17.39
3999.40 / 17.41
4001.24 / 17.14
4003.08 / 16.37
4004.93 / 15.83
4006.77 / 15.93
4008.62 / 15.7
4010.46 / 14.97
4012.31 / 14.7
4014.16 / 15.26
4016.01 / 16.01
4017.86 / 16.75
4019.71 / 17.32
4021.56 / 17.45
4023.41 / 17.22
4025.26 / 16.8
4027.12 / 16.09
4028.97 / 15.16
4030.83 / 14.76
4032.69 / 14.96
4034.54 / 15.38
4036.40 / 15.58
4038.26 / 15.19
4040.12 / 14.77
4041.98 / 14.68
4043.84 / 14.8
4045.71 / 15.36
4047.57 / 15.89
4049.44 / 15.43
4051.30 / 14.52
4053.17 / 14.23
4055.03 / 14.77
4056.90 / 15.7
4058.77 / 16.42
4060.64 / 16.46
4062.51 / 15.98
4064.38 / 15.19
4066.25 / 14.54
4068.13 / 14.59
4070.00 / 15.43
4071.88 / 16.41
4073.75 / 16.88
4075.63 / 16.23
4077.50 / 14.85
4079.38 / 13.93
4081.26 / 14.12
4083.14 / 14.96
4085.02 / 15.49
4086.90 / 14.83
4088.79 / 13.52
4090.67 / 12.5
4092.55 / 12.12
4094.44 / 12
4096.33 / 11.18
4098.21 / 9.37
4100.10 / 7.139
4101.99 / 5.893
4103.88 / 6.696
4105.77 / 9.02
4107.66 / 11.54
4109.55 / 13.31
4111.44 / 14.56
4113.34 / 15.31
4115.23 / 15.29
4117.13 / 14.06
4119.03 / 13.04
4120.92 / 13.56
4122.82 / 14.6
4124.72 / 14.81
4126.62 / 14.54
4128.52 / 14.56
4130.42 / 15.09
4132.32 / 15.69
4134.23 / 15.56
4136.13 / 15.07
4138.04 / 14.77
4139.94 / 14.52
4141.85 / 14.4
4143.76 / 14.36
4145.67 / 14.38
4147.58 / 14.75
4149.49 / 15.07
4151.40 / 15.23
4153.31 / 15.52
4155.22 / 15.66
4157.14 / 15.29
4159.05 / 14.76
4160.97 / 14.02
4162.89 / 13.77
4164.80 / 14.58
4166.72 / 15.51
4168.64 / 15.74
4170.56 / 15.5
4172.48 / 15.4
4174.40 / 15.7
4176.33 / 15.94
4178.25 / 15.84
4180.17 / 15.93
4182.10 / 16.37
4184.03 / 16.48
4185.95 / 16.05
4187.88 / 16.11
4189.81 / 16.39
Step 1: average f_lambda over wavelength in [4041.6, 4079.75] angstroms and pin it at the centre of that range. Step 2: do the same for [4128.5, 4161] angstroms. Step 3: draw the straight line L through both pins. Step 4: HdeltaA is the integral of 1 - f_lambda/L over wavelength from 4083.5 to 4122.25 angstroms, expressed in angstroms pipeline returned 7.86 angstroms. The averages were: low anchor 15.4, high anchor 15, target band 12.1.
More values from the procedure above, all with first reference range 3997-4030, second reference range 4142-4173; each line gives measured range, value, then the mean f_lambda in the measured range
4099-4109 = 4.6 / 8.29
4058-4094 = 1.8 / 14.9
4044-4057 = 0.7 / 15.1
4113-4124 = 0.8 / 14.3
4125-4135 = 0.1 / 15.1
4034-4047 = 0.7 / 15.1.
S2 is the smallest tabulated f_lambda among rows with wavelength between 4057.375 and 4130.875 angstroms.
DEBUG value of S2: 5.893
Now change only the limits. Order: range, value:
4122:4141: 14.52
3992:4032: 14.7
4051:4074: 14.23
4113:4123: 13.04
